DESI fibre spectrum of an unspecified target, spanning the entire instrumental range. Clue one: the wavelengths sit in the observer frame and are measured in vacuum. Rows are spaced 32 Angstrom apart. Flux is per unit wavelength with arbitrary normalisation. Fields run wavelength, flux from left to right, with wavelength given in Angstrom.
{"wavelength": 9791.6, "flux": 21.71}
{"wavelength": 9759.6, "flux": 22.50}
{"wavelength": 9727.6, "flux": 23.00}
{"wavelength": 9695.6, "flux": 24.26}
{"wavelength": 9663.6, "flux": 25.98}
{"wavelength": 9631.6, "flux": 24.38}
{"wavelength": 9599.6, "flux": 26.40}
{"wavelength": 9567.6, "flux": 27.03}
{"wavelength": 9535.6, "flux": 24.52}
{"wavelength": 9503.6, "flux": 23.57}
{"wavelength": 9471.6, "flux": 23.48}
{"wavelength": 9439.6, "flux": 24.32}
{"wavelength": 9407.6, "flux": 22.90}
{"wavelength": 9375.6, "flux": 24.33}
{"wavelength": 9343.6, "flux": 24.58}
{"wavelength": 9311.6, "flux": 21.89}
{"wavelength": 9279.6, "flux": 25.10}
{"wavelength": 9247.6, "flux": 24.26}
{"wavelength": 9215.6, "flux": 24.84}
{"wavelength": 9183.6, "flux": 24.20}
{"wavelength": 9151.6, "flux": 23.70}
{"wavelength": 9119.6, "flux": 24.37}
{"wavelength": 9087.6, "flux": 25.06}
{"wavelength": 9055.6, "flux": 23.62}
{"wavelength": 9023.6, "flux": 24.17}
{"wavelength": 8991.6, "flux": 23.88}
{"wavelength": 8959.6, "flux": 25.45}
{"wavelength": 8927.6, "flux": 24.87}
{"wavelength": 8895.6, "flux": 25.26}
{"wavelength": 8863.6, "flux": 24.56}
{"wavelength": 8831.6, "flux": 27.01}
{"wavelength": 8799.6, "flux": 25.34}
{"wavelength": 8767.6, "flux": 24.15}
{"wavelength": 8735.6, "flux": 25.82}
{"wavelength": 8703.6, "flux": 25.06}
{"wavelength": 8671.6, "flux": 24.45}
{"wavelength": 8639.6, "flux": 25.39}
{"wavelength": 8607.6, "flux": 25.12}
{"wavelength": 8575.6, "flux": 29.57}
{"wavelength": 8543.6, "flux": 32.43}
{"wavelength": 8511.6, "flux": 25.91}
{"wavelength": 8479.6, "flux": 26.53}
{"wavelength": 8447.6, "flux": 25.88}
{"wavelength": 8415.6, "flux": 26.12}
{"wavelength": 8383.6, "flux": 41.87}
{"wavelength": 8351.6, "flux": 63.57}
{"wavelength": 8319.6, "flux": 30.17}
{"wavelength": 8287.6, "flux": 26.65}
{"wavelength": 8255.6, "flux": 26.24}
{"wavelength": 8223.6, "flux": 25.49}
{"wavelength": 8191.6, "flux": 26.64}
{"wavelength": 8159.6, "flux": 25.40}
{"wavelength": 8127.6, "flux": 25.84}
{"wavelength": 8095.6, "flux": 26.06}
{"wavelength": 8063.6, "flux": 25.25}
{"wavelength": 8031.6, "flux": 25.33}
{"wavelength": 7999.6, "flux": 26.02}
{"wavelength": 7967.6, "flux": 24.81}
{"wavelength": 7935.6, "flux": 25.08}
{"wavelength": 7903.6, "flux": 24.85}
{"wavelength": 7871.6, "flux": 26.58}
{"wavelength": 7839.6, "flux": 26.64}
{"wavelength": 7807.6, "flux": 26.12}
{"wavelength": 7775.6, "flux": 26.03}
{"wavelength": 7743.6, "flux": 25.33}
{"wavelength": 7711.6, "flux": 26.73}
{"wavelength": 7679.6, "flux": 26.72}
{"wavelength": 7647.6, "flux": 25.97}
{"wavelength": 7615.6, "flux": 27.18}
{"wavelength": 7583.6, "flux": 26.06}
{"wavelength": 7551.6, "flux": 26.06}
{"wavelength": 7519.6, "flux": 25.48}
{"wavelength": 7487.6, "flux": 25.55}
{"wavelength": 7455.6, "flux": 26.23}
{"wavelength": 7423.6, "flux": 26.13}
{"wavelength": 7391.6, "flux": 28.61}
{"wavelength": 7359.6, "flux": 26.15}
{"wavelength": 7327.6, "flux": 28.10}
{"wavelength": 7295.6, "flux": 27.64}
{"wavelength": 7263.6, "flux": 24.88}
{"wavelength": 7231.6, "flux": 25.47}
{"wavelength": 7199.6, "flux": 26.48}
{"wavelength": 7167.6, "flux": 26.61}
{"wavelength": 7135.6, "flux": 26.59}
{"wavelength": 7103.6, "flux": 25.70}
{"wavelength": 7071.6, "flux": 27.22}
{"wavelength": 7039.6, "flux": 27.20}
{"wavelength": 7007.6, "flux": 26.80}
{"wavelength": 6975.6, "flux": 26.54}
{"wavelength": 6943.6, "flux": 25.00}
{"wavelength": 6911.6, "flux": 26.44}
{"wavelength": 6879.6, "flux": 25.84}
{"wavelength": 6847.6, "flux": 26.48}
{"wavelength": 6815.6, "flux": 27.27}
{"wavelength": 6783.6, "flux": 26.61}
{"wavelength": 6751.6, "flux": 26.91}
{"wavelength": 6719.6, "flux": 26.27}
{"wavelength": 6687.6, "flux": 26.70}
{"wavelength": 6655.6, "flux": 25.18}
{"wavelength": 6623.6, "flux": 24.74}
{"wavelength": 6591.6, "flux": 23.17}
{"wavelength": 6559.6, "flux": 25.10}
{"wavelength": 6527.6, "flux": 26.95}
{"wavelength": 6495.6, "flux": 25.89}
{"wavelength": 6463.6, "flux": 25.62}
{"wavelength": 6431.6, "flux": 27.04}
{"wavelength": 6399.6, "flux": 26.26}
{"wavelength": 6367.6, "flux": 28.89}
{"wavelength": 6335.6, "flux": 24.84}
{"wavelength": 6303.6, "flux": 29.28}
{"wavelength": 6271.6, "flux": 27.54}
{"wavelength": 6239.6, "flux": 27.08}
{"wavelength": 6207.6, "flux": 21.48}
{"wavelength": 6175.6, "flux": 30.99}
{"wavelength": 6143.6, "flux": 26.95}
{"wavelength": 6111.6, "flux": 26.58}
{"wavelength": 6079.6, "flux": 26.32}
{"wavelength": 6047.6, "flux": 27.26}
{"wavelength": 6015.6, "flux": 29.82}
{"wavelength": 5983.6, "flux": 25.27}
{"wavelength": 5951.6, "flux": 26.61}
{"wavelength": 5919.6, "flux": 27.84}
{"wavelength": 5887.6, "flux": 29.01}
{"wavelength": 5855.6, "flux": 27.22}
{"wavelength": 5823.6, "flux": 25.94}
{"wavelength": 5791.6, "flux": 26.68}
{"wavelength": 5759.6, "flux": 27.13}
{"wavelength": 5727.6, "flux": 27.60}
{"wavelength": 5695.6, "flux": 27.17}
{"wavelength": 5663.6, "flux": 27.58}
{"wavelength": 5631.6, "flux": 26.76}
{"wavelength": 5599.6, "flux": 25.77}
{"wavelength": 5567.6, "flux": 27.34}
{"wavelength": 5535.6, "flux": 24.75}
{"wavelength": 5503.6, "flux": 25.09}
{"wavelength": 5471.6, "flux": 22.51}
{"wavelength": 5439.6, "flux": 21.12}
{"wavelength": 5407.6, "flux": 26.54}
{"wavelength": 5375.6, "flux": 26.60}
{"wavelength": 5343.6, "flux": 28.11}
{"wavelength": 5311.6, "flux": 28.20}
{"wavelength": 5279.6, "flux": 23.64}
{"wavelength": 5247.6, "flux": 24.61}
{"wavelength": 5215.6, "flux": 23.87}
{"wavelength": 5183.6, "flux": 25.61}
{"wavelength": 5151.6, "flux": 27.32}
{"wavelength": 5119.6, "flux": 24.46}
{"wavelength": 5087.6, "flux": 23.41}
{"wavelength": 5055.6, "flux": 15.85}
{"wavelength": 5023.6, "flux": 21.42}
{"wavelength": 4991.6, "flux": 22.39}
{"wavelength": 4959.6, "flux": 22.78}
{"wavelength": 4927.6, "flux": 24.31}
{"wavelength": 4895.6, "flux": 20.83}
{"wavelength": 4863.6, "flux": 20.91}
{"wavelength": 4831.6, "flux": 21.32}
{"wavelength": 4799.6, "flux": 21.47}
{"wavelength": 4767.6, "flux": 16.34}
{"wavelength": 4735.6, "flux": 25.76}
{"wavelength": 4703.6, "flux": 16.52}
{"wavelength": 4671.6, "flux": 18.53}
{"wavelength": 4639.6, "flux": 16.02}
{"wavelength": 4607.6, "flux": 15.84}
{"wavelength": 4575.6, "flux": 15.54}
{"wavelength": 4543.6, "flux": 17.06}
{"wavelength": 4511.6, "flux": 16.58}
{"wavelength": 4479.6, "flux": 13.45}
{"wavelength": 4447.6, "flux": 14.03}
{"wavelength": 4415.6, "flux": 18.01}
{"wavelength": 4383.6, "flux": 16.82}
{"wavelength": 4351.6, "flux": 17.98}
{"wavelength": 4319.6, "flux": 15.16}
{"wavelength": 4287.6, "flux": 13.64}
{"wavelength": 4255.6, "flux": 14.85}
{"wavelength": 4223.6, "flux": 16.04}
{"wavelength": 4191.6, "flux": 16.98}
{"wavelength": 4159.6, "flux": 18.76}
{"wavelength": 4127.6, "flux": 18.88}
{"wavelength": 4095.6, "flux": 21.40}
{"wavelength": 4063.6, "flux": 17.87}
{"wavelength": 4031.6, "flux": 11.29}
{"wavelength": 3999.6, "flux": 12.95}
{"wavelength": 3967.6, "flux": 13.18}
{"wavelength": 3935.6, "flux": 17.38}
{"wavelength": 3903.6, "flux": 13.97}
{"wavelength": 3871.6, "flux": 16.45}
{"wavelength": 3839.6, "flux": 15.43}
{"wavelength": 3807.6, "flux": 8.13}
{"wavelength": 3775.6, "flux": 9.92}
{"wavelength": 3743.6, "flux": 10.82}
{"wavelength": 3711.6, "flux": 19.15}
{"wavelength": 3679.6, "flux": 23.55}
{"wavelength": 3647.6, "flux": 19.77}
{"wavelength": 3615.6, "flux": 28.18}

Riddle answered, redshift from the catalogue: 0.27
